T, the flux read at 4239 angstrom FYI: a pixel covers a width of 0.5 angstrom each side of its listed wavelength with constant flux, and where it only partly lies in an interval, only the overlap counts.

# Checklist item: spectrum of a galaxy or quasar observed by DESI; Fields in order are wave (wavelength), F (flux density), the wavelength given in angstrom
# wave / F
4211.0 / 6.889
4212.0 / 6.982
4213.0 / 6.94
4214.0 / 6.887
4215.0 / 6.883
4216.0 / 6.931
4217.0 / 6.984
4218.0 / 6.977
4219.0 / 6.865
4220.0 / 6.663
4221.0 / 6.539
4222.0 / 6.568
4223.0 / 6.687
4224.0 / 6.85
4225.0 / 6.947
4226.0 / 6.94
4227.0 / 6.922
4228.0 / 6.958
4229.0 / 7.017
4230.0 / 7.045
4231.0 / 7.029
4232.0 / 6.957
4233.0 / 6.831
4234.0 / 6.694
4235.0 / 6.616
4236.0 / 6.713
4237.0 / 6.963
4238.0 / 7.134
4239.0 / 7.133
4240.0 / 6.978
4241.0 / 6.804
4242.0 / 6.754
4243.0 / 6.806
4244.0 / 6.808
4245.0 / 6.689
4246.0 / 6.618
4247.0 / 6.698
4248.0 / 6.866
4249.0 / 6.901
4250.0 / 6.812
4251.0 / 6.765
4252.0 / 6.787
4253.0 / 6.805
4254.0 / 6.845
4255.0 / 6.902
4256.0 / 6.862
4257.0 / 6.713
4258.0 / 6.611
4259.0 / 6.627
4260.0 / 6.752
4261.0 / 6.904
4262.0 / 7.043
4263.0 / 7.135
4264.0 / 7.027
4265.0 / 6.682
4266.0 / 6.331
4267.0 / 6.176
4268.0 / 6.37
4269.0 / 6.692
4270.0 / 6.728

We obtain 7.133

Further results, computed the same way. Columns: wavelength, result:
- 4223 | 6.687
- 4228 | 6.958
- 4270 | 6.728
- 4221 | 6.539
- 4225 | 6.947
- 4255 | 6.902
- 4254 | 6.845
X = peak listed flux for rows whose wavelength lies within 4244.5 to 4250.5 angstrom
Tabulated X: 6.901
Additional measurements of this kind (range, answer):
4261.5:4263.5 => 7.135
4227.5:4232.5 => 7.045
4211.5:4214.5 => 6.982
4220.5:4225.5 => 6.947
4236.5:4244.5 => 7.134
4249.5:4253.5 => 6.812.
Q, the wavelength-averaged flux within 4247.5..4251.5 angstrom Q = 6.84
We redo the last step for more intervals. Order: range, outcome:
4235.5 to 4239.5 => 6.99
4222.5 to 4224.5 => 6.77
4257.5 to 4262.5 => 6.79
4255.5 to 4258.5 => 6.73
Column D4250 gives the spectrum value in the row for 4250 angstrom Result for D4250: 6.812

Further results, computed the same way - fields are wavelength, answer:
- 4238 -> 7.134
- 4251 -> 6.765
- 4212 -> 6.982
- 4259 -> 6.627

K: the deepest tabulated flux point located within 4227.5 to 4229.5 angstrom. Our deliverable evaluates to 6.958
